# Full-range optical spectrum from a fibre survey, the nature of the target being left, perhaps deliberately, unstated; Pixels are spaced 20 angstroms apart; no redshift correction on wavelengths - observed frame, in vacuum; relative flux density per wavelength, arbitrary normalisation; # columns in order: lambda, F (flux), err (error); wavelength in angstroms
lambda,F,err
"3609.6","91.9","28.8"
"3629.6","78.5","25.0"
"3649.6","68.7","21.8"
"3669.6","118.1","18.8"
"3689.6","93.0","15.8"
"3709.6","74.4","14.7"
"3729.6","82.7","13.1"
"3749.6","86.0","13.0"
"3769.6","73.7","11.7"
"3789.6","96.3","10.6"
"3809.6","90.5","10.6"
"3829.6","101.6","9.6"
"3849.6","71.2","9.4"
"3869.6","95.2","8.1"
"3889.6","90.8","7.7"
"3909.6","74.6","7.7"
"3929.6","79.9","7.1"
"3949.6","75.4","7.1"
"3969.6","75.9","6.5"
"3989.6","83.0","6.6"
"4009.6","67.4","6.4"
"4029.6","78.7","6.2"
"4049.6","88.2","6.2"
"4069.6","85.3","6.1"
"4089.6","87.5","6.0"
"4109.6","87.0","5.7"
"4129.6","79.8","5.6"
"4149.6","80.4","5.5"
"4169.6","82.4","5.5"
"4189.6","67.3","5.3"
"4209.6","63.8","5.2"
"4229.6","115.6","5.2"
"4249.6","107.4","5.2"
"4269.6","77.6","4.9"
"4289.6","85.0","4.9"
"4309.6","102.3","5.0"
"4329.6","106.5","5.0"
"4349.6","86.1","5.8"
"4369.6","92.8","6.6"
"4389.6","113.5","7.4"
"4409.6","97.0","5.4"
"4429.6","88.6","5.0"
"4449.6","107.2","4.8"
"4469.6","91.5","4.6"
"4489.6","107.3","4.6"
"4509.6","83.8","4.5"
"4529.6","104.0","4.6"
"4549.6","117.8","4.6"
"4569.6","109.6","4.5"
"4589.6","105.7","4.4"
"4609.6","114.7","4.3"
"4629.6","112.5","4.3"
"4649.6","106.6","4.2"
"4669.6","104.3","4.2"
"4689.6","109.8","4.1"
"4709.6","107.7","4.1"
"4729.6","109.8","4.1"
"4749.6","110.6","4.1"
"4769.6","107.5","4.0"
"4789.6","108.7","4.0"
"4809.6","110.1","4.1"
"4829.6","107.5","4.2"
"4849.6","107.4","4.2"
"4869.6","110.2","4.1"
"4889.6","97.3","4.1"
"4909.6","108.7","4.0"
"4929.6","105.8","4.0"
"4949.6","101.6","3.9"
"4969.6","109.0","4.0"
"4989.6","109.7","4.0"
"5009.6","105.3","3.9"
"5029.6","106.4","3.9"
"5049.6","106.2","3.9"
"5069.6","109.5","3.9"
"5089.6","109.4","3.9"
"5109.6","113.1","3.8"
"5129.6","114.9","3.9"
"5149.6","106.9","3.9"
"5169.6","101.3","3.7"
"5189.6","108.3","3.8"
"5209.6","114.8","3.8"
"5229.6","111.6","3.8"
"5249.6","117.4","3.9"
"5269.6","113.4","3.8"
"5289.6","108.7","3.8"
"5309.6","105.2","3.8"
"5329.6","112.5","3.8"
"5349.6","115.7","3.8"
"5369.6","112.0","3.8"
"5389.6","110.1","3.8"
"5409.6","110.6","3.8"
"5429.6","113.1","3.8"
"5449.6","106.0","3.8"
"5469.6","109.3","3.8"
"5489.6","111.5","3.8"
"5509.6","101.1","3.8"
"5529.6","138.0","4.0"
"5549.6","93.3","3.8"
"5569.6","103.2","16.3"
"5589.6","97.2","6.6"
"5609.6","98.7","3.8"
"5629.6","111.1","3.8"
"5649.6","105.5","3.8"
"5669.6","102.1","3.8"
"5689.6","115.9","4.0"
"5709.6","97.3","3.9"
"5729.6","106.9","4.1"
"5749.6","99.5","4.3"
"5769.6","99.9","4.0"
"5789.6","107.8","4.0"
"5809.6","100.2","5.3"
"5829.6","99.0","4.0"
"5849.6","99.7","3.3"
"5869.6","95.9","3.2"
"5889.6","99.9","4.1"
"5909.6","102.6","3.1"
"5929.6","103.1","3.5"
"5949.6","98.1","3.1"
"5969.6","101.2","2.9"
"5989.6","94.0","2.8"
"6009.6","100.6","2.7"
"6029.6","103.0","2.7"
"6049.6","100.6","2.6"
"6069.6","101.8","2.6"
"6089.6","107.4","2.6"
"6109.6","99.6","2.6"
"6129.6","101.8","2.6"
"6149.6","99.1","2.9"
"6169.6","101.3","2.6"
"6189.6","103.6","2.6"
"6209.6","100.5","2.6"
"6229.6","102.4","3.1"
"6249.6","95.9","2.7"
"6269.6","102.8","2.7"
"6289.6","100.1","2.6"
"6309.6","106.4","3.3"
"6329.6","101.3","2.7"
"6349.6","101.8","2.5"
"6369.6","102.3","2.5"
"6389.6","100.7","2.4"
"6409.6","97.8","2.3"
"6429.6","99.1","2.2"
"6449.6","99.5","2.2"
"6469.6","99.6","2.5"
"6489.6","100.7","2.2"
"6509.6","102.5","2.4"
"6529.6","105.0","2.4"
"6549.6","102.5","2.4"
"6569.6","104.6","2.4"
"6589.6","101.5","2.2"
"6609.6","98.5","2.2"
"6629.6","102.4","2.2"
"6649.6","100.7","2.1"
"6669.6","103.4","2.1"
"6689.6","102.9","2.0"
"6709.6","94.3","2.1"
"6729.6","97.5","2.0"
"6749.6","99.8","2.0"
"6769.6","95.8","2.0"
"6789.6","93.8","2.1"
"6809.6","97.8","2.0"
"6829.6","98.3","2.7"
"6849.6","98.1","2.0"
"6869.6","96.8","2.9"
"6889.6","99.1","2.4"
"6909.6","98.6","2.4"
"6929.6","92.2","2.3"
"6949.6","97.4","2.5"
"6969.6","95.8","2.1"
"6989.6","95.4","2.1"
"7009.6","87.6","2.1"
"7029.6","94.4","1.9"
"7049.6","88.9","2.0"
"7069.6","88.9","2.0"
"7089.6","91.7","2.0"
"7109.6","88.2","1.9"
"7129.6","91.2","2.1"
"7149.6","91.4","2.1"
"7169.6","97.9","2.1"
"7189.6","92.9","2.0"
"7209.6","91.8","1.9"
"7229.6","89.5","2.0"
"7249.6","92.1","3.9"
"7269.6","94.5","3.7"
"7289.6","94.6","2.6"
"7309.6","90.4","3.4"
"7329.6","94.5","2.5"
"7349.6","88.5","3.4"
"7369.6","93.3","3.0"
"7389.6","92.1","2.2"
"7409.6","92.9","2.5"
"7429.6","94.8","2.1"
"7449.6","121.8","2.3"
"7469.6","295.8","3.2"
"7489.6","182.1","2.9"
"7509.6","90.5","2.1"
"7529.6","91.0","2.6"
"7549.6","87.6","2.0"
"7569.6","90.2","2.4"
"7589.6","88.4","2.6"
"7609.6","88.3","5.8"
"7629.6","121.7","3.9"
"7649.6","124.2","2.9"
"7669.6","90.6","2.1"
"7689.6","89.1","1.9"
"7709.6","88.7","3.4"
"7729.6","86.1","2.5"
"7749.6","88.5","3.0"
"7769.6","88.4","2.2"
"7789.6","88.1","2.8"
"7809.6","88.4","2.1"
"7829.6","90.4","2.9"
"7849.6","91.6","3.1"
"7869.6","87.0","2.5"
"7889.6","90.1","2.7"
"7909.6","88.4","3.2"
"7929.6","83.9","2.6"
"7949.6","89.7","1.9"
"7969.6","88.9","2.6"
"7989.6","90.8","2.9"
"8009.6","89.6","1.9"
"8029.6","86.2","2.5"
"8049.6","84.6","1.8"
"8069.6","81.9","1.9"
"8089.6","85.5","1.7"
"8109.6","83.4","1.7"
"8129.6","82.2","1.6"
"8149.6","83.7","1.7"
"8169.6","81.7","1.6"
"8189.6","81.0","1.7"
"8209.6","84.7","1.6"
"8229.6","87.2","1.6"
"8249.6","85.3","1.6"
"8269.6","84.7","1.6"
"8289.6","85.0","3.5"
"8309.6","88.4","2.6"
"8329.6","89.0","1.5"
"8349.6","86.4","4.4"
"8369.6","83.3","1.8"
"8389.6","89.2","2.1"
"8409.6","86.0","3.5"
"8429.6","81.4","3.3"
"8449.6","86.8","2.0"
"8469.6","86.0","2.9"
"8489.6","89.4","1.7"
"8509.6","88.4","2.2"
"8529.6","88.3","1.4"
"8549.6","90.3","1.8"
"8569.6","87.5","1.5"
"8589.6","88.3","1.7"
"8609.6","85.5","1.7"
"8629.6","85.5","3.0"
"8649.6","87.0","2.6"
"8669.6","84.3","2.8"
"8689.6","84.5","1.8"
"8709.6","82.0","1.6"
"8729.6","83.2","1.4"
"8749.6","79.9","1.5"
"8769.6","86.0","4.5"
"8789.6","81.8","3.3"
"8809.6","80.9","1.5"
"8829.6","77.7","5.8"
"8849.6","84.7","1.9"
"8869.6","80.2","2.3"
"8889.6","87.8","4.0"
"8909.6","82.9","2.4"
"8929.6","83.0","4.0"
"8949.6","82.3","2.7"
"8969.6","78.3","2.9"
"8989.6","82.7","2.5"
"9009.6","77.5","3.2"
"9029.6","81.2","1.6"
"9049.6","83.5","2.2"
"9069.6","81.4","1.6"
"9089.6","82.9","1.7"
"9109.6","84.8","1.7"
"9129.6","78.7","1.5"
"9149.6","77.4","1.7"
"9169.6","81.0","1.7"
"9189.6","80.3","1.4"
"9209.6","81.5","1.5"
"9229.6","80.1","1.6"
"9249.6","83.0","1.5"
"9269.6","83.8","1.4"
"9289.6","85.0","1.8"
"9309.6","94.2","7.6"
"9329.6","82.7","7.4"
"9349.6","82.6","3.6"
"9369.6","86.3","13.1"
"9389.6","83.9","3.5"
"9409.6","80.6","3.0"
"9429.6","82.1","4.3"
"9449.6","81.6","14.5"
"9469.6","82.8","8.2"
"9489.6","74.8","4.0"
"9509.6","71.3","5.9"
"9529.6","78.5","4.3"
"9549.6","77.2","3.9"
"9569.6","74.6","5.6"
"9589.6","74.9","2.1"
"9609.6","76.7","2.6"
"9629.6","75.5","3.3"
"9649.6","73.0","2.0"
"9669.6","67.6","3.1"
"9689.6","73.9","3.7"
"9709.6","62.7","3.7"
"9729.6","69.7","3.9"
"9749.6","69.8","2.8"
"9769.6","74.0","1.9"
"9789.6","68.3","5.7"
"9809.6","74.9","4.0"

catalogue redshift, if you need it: 0.137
